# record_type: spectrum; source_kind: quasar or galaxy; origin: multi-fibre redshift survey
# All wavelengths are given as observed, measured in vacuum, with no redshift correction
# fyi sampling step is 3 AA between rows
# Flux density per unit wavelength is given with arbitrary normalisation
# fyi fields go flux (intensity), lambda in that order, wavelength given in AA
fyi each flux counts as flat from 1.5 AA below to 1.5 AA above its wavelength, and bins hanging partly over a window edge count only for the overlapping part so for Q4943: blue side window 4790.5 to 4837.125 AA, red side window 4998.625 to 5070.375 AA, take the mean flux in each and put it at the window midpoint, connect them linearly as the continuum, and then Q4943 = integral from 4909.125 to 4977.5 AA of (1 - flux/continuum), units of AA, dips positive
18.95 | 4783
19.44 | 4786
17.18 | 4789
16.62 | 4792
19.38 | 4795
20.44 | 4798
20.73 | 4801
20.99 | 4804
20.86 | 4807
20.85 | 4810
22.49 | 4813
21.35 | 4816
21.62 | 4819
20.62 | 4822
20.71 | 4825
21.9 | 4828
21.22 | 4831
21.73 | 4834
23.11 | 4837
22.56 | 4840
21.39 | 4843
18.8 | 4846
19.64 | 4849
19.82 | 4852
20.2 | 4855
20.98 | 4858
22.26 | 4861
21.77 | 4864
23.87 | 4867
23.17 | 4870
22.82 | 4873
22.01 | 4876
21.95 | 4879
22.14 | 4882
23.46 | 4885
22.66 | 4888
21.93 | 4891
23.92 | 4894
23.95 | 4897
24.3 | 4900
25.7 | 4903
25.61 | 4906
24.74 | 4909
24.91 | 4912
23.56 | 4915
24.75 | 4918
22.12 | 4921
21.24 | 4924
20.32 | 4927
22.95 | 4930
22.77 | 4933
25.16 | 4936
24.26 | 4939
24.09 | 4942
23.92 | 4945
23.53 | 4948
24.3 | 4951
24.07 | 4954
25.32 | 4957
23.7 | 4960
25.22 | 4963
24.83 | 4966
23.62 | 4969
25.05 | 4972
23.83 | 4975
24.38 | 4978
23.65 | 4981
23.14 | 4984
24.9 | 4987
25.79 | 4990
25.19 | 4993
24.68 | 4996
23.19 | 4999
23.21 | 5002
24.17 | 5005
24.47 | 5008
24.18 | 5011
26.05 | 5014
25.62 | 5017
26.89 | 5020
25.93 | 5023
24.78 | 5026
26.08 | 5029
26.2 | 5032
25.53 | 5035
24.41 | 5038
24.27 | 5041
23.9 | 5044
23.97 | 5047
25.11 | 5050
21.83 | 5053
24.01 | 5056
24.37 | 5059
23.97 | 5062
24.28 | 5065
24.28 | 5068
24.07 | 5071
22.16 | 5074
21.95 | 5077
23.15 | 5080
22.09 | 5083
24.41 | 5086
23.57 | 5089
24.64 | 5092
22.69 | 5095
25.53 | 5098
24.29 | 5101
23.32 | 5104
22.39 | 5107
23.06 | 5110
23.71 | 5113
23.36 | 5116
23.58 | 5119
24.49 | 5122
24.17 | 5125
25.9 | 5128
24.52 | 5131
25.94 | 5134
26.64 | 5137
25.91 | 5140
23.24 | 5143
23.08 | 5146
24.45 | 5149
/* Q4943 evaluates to -2.2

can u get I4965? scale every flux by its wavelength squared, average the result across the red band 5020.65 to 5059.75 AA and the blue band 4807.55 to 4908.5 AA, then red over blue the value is 1.20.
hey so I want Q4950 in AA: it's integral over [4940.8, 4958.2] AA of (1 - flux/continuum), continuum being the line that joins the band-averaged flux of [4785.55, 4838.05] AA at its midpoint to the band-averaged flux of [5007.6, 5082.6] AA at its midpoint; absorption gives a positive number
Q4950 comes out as -1.0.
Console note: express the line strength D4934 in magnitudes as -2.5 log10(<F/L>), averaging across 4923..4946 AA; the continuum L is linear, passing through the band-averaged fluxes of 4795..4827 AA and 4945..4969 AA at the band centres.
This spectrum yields 0.03 mag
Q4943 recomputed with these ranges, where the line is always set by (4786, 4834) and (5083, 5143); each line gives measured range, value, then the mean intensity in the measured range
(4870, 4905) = -2.88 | 23.2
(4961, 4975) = -1.32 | 24.6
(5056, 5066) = -0.25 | 24.2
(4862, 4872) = -0.81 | 22.9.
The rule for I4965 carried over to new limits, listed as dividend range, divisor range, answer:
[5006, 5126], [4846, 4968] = 1.11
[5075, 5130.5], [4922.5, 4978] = 1.06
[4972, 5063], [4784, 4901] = 1.23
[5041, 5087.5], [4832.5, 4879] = 1.19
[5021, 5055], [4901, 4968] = 1.08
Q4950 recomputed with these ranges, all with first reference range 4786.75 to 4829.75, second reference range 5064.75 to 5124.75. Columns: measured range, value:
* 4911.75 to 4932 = -1.0 AA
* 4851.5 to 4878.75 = -1.2 AA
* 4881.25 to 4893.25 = -0.8 AA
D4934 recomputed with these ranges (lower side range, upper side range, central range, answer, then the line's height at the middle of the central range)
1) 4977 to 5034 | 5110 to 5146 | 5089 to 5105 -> 0.02 mag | 24.6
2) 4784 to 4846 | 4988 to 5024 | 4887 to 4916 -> -0.07 mag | 22.6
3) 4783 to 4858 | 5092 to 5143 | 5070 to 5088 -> 0.04 mag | 23.8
